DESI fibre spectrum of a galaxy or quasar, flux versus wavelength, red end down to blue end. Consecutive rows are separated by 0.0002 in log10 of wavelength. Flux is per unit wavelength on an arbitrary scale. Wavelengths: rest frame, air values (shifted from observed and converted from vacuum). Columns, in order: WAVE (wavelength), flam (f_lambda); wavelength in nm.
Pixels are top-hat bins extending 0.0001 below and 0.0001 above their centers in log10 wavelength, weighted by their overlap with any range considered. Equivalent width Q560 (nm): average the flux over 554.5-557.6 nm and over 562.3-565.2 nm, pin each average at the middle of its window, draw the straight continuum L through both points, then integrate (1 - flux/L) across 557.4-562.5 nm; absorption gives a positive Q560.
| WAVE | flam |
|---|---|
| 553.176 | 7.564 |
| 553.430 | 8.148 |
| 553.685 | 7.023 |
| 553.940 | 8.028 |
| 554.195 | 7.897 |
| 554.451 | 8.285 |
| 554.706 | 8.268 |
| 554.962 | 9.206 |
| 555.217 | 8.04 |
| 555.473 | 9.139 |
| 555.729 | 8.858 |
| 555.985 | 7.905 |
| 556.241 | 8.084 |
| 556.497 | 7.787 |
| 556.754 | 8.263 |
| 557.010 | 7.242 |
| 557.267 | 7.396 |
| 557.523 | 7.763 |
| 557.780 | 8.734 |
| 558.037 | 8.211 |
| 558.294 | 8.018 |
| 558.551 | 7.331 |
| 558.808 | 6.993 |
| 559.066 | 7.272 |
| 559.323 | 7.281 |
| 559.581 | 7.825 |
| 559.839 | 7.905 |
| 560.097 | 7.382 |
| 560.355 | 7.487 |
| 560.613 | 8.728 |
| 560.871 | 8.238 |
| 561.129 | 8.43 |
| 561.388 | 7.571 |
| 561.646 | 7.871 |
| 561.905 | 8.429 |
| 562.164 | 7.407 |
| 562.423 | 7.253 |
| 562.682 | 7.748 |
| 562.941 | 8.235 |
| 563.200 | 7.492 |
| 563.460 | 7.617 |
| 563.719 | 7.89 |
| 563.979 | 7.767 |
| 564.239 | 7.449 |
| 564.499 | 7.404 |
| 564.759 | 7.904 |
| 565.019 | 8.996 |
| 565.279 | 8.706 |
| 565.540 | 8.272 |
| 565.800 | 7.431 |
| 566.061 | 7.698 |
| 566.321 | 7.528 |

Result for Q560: 0.11 nm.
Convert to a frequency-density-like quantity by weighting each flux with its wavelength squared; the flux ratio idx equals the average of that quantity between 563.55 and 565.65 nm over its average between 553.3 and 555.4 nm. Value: 1.02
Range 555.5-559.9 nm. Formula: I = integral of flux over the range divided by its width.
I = 7.84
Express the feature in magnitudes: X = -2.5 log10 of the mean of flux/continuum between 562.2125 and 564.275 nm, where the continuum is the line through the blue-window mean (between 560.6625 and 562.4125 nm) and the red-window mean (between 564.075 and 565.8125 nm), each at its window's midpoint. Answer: 0.046 mag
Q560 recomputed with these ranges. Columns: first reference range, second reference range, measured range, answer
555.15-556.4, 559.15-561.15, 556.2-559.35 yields 0.17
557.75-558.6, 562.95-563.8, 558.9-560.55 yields 0.08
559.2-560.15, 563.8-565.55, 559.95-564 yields -0.02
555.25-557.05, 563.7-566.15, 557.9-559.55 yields 0.12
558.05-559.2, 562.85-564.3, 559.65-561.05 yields -0.07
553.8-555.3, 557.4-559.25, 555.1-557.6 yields -0.01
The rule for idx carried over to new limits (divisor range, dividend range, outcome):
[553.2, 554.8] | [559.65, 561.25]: 1.04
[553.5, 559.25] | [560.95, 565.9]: 1.01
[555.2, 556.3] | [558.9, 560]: 0.90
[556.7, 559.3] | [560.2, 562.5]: 1.05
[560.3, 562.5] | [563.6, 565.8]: 1.02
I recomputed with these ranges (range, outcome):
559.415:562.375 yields 7.91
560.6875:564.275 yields 7.84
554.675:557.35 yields 8.21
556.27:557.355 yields 7.72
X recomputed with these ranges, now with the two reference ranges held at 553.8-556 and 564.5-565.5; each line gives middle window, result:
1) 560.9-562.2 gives 0.050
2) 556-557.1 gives 0.072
